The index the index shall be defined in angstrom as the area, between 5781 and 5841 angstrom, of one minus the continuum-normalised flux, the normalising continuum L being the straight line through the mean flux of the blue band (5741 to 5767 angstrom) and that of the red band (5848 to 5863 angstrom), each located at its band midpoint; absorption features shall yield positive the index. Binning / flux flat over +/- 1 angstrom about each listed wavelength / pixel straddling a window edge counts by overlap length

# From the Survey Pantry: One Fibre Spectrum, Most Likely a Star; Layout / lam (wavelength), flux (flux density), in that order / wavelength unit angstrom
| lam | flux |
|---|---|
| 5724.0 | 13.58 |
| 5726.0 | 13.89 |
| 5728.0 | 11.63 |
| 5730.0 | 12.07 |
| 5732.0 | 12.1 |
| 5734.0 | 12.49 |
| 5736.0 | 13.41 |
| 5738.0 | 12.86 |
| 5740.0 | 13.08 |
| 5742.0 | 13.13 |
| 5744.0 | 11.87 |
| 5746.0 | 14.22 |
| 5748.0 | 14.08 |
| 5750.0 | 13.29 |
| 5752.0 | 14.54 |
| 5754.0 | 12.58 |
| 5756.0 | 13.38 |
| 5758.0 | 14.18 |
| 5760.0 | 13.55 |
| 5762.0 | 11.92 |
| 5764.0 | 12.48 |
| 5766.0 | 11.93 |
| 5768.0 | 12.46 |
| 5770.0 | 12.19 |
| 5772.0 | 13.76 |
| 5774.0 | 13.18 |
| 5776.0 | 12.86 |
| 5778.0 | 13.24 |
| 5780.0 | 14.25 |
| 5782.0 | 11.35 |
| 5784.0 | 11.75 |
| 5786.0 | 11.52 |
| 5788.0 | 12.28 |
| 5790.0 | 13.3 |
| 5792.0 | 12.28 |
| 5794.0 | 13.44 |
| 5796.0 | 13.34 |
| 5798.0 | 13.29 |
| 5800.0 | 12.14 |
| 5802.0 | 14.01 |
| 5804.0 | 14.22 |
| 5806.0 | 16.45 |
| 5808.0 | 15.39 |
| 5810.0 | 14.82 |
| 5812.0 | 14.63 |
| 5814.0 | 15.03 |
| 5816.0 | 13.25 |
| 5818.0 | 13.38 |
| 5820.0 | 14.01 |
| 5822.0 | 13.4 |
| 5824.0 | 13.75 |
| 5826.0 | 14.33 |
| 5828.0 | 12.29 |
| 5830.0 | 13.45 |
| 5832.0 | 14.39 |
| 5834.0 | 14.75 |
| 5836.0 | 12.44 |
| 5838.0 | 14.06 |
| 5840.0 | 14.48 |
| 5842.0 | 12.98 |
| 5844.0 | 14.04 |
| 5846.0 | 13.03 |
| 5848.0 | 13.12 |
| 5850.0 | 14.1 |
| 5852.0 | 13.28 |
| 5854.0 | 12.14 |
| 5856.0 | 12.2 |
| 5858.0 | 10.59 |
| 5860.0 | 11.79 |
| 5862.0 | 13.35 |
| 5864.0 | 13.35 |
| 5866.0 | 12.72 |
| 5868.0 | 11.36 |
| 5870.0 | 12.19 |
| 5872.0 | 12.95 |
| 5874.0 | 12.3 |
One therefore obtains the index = -3.6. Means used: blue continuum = 13.2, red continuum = 12.5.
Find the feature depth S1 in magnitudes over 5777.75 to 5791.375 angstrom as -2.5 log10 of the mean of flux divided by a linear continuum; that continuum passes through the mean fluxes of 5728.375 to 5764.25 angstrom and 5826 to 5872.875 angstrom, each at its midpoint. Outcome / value 0.05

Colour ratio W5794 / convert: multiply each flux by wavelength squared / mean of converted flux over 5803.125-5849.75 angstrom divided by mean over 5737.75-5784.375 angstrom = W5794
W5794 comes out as 1.1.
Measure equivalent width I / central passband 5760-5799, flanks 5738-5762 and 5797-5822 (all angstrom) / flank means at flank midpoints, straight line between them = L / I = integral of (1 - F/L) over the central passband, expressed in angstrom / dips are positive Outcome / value 3.0 angstrom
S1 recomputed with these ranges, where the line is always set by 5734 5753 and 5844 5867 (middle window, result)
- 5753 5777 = 0.030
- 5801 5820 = -0.123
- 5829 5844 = -0.078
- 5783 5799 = 0.037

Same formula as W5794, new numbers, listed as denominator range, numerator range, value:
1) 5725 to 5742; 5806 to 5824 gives 1.16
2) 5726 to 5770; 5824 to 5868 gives 1.05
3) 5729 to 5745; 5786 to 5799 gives 1.04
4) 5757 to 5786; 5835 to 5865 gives 1.05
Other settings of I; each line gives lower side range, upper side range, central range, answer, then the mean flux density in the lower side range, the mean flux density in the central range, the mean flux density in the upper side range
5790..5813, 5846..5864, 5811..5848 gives -1.3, 14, 13.7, 12.6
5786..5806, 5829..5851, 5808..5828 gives -0.9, 13.2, 14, 13.7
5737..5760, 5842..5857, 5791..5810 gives -0.9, 13.4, 13.9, 13.1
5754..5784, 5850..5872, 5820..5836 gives -1.4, 12.9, 13.7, 12.4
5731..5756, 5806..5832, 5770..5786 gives 0.9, 13.1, 12.8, 14.1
